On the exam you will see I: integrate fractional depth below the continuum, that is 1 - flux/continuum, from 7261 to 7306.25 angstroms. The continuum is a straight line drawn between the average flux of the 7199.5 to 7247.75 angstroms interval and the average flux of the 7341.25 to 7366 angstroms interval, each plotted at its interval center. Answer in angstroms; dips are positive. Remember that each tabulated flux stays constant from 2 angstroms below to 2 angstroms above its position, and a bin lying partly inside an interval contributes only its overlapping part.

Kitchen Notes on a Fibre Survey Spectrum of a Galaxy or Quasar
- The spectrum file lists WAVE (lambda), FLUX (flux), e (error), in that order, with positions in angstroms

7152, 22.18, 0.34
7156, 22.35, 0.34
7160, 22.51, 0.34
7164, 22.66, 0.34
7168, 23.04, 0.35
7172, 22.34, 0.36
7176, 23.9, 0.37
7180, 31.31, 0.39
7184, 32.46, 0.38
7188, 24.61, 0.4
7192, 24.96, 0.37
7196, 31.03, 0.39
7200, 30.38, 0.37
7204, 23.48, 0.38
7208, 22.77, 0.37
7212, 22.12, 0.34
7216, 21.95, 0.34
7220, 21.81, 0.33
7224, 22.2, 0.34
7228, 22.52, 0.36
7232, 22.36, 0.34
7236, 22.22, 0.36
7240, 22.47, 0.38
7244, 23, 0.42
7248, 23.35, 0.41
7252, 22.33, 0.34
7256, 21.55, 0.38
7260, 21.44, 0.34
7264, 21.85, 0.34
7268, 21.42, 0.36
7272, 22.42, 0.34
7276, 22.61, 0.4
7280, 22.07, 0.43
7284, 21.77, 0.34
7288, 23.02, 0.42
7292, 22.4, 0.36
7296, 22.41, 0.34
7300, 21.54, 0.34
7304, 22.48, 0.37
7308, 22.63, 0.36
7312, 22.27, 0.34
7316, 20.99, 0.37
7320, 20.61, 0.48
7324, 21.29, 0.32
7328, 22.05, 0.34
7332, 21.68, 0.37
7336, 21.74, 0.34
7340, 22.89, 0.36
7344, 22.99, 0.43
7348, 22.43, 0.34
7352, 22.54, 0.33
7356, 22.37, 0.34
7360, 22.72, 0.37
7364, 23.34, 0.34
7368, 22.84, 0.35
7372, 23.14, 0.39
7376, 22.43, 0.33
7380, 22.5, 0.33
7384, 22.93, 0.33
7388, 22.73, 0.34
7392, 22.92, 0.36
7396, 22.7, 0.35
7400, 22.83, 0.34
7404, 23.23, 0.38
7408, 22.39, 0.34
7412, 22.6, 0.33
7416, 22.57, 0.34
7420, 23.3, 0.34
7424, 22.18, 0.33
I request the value 1.29 angstroms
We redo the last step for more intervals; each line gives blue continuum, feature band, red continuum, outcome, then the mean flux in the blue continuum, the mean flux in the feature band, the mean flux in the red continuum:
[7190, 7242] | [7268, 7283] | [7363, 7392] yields 0.8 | 23.9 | 22.2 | 22.8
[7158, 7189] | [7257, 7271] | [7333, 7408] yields 1.5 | 25.4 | 21.6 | 22.7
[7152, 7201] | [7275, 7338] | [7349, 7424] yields 5.1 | 25.7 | 22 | 22.8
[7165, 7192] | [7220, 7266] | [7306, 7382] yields 4.3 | 26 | 22.3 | 22.3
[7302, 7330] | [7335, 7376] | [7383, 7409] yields -0.8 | 21.8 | 22.7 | 22.8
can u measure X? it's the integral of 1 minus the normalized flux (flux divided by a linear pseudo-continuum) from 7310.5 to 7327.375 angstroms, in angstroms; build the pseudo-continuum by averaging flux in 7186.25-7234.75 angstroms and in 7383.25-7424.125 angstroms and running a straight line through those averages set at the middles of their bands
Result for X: 1.5 angstroms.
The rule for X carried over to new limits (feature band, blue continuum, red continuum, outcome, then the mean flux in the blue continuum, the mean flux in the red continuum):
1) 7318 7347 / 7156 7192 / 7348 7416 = 1.8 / 25.2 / 22.7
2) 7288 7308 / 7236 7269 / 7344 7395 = 0.1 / 22.2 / 22.7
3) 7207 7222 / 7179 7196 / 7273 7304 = 2.6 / 28.5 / 22.3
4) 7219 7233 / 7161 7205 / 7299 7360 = 1.6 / 26.4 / 22.1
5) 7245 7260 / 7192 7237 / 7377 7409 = 0.9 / 24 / 22.8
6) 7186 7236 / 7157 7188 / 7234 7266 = -0.6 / 25.3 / 22.3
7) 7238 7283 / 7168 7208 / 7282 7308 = 2.9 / 26.7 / 22.3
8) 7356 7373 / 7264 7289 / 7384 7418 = -0.3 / 22.2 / 22.8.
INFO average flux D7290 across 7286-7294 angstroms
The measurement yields 22.7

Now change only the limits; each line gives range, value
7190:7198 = 28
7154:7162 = 22.4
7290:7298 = 22.4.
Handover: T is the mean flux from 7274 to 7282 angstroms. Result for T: 22.3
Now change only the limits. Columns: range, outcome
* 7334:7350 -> 22.5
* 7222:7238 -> 22.3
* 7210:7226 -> 22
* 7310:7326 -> 21.3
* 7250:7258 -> 21.9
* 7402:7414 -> 22.7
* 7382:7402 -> 22.8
